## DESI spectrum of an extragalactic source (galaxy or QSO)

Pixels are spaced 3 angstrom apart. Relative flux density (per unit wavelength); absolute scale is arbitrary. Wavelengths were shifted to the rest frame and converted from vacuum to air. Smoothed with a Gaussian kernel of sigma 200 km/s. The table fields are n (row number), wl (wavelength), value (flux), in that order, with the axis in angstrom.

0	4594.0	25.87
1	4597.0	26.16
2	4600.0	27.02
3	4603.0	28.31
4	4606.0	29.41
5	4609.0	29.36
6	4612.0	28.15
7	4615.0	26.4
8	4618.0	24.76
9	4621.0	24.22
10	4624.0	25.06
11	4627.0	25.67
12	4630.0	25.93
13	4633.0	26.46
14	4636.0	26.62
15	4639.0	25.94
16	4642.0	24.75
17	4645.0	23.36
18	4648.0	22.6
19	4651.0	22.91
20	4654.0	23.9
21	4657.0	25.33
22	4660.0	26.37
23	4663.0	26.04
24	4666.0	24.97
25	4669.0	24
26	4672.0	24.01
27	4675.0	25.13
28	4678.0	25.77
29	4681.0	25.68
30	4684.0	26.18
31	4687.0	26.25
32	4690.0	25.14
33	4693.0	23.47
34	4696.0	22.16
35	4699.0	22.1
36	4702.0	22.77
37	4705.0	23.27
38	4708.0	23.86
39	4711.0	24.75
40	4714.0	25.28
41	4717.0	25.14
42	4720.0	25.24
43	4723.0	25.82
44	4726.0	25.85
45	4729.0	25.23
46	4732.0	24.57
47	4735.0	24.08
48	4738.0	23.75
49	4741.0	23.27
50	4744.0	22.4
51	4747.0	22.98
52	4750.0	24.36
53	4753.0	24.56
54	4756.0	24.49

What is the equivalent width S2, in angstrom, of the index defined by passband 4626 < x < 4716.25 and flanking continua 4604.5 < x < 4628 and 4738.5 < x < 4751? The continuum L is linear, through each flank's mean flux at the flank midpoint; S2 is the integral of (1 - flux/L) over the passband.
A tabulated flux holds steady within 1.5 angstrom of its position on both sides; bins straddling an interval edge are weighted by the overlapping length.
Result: 1.8 angstrom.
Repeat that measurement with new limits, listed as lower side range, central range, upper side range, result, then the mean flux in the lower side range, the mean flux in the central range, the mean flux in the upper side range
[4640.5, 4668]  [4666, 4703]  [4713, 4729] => 0.7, 24.5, 24.4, 25.4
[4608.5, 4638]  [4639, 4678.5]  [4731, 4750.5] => 1.2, 26.2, 24.6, 23.6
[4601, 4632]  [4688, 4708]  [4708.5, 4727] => 1.8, 26.7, 23.3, 25.3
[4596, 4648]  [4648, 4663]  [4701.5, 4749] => 0.6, 26.2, 24.6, 24.3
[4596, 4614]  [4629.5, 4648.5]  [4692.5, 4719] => 1.0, 28.1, 25.2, 23.7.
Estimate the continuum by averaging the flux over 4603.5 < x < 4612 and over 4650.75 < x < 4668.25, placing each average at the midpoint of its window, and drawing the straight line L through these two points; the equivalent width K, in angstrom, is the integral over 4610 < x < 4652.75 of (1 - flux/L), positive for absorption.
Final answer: 3.1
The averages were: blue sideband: 29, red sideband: 25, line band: 25.2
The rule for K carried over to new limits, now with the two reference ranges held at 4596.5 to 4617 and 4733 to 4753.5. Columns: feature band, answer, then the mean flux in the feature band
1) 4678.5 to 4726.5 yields 0.6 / 24.6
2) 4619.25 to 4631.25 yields 0.9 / 25.2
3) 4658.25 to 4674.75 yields 0.6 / 25.1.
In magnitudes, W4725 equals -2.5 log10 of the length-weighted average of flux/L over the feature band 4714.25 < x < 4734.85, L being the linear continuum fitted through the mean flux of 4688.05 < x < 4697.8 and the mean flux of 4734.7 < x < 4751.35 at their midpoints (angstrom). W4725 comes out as -0.076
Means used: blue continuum 23.7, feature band 25.2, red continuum 23.4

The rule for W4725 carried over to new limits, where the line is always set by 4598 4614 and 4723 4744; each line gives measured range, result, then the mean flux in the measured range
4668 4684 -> 0.05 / 25.1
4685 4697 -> 0.06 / 24.4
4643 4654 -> 0.17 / 23.2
